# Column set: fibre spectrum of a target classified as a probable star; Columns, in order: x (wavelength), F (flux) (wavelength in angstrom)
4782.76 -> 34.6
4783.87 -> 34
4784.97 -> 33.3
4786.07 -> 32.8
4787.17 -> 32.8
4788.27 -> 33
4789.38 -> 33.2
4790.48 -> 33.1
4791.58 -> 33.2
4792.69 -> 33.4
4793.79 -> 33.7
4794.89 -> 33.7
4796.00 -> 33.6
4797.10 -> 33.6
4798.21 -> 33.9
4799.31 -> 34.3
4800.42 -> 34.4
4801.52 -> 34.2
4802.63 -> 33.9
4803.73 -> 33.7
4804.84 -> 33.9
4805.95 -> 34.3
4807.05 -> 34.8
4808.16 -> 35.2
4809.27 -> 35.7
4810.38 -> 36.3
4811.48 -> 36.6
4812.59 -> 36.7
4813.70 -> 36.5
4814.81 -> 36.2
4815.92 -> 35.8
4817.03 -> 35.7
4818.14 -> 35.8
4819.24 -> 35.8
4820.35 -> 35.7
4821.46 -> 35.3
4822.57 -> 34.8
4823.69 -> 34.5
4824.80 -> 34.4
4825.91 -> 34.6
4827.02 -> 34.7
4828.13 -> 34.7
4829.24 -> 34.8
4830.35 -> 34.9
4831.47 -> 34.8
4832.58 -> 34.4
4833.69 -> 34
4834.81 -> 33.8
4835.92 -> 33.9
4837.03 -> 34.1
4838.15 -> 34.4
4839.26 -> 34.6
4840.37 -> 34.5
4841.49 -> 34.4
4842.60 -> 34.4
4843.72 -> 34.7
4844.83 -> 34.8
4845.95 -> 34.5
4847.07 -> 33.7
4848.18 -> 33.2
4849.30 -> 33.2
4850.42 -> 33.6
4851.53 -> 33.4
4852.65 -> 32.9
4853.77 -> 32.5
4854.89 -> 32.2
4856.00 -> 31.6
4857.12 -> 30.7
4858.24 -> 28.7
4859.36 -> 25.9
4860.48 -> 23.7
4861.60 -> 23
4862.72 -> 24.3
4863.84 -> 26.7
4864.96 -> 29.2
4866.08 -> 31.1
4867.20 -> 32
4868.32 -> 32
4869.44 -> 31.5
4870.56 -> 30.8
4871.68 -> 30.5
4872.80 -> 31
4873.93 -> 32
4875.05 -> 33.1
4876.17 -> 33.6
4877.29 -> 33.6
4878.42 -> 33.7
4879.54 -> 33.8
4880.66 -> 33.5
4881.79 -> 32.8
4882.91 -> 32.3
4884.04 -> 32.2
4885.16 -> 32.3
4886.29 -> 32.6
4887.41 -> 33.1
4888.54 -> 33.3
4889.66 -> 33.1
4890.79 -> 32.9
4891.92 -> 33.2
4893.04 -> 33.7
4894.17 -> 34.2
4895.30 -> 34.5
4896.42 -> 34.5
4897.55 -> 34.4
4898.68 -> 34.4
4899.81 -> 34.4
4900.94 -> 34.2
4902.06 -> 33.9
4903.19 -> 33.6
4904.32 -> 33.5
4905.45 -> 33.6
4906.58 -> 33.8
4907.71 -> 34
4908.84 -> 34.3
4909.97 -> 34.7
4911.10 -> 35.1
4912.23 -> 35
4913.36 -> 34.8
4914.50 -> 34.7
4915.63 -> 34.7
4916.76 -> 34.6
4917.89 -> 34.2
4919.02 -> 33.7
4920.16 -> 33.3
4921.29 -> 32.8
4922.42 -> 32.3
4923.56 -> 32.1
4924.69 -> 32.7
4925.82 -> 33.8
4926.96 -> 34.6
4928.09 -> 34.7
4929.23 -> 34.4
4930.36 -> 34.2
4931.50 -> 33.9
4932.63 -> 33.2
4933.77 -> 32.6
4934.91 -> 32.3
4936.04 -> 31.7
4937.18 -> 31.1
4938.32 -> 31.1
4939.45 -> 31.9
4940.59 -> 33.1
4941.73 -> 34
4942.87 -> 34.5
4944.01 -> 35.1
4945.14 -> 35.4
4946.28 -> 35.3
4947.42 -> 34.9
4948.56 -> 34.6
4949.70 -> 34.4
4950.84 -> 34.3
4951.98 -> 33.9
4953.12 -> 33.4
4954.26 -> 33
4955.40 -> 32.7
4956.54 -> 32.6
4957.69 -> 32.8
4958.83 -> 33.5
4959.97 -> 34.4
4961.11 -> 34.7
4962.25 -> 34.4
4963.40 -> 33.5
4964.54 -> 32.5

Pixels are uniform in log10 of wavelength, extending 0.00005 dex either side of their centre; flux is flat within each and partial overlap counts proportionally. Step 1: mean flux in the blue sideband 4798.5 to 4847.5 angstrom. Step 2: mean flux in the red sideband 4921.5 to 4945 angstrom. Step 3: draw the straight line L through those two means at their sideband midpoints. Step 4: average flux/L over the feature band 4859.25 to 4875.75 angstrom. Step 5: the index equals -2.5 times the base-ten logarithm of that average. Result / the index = 0.169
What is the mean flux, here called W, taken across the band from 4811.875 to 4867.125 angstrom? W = 33.1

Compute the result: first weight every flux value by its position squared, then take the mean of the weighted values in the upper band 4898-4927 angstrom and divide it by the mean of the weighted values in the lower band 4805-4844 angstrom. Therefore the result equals 1.01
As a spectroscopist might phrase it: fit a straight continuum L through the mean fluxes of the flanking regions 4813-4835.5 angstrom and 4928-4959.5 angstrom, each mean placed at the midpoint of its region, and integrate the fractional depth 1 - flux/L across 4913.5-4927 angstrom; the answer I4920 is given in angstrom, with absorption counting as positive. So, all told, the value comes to 0.1 angstrom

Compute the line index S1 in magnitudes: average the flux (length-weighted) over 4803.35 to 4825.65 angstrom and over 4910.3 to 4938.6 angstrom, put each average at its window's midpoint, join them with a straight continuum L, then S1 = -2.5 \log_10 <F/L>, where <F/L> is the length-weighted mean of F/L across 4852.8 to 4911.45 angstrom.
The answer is 0.07 mag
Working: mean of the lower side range 35.4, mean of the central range 32.1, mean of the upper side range 33.5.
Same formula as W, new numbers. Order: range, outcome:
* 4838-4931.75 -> 32.8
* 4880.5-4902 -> 33.5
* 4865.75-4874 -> 31.3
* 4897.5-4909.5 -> 34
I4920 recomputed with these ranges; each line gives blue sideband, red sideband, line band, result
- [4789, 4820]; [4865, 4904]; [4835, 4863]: 1.5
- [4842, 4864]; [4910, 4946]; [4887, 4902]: -0.7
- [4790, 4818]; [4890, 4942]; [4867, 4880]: 0.7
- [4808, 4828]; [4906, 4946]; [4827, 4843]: 0.4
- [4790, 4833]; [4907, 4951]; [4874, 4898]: 0.6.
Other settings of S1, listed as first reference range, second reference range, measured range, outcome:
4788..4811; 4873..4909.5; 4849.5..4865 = 0.154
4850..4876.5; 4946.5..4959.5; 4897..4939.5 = -0.044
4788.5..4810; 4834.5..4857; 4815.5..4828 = -0.042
